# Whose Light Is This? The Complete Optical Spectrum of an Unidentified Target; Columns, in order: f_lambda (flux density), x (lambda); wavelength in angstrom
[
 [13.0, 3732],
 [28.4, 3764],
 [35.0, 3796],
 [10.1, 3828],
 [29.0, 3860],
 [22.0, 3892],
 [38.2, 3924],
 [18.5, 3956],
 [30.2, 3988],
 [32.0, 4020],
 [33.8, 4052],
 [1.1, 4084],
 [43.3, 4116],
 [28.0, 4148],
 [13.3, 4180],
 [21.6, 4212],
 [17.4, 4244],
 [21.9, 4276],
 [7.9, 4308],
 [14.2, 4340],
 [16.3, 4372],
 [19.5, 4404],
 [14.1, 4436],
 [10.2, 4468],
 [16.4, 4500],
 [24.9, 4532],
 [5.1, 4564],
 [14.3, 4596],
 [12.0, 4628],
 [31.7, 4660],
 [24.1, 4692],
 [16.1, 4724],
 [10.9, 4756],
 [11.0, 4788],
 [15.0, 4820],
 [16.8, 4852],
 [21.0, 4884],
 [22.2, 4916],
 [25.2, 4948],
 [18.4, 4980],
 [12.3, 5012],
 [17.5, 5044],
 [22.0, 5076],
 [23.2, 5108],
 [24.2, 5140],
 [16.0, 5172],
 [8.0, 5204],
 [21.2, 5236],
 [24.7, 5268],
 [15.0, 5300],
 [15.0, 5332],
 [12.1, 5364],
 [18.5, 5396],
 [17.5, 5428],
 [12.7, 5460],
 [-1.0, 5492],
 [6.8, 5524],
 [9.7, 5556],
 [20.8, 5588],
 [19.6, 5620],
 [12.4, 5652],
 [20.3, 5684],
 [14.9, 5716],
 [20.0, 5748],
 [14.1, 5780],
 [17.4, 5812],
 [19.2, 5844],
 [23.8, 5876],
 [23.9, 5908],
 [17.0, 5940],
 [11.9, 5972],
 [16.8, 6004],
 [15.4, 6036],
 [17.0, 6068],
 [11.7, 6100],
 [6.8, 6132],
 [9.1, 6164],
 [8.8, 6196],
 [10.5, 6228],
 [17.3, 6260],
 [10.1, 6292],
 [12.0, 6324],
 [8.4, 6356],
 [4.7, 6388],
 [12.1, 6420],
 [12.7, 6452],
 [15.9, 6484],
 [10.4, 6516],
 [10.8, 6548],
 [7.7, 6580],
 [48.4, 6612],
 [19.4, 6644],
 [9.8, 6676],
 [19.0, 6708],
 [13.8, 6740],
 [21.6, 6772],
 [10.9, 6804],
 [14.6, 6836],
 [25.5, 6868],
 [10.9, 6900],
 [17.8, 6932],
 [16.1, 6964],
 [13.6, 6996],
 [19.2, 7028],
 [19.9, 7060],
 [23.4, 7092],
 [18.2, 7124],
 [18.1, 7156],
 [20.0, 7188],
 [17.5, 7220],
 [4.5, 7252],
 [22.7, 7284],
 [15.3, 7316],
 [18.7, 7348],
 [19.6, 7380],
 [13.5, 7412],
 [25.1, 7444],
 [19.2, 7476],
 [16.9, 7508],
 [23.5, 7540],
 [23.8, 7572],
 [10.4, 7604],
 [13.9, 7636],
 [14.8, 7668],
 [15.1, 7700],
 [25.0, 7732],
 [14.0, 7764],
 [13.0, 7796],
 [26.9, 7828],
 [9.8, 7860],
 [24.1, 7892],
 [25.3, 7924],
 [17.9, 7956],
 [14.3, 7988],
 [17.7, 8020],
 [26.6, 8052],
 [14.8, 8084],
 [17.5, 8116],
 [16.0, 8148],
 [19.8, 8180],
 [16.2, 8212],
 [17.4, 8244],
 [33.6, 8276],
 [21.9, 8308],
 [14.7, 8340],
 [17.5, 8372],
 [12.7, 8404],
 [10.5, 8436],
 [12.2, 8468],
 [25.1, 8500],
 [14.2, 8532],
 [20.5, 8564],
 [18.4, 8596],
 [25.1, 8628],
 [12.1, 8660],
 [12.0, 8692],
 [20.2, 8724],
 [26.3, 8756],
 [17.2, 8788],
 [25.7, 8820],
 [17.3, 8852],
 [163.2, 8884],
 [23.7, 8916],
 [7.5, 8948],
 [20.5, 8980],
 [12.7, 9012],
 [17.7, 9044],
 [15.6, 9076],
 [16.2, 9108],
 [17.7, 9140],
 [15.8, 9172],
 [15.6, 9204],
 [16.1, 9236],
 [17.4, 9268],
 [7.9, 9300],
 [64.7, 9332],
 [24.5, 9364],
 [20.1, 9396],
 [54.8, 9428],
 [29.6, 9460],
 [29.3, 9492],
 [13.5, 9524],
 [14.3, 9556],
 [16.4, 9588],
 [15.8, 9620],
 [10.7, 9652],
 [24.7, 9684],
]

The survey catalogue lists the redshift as 0.78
